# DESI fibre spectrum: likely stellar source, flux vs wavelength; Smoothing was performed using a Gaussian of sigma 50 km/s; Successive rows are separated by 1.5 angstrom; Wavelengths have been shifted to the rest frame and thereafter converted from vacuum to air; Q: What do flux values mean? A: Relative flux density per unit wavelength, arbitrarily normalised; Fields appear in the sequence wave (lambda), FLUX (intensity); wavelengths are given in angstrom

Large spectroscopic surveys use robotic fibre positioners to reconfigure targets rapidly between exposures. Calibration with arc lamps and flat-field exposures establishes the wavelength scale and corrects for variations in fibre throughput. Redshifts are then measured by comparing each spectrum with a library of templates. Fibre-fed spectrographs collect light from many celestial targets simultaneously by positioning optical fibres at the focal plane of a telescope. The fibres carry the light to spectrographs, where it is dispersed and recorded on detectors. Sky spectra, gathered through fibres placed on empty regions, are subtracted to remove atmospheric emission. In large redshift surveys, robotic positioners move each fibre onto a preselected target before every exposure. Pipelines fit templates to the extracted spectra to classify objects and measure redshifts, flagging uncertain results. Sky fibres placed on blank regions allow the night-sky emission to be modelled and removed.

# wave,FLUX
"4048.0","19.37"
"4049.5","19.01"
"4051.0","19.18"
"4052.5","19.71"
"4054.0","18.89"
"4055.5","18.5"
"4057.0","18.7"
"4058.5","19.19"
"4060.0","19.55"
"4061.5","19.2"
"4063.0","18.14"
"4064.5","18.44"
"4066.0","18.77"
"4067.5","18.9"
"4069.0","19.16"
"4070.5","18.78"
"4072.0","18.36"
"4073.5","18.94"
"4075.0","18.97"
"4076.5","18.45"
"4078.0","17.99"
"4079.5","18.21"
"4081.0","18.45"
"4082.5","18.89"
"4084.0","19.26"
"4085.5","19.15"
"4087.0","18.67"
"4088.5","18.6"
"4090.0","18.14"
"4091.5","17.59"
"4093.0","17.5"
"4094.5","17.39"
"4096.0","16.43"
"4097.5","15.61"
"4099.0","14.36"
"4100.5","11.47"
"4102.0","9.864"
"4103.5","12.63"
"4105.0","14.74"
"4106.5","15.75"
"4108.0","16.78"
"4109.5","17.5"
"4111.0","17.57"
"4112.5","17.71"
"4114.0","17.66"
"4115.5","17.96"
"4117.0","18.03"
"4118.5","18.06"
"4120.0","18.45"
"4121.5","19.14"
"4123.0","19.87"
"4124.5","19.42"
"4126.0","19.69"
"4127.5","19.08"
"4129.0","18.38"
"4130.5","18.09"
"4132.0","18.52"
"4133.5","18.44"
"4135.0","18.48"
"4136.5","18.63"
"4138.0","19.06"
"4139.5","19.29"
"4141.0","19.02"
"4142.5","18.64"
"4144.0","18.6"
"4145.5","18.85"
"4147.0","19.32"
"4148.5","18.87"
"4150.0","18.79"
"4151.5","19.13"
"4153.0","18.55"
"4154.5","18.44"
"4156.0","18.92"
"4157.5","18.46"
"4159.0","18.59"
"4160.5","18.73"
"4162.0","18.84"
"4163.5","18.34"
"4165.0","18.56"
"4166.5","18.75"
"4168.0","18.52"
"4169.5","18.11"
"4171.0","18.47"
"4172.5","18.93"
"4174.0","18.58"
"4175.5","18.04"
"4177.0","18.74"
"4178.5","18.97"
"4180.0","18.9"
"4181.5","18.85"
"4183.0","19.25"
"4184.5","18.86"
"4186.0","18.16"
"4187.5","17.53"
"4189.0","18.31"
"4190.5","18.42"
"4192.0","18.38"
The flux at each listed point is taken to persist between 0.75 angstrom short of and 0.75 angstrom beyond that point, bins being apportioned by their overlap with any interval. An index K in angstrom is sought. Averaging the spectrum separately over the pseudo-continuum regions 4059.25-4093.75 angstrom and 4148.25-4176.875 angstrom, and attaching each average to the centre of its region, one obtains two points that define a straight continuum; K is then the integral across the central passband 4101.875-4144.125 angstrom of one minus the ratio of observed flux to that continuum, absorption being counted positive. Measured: 1.7 angstrom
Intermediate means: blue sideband 18.6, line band 17.9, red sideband 18.6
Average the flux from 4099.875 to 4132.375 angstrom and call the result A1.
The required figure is 17.1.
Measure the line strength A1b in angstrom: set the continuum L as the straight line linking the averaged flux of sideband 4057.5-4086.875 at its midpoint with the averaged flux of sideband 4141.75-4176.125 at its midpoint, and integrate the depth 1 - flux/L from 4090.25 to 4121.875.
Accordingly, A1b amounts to 4.1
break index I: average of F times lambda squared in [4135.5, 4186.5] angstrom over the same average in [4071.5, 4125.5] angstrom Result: 1.11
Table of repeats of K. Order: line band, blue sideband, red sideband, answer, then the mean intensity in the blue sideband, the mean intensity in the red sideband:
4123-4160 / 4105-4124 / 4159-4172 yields -1.3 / 17.8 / 18.6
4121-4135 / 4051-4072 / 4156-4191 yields -0.2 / 18.9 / 18.6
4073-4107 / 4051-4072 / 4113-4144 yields 3.6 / 18.9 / 18.7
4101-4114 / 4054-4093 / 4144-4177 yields 2.3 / 18.7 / 18.7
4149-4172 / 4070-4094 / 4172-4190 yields -0.1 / 18.5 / 18.6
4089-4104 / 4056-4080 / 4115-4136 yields 2.8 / 18.7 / 18.7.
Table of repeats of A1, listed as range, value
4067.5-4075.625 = 18.8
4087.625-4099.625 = 17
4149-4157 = 18.8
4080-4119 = 16.8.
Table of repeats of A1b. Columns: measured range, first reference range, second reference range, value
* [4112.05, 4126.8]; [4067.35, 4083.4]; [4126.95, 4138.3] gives -0.03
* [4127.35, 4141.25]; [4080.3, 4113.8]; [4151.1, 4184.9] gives -0.79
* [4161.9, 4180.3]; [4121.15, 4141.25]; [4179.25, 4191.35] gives 0.06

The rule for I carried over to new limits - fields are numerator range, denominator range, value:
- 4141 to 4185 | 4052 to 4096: 1.05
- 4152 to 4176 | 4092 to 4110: 1.28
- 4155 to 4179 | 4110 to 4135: 1.03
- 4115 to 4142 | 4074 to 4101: 1.09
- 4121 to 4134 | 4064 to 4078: 1.04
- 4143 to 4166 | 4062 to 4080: 1.05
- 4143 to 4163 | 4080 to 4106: 1.18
